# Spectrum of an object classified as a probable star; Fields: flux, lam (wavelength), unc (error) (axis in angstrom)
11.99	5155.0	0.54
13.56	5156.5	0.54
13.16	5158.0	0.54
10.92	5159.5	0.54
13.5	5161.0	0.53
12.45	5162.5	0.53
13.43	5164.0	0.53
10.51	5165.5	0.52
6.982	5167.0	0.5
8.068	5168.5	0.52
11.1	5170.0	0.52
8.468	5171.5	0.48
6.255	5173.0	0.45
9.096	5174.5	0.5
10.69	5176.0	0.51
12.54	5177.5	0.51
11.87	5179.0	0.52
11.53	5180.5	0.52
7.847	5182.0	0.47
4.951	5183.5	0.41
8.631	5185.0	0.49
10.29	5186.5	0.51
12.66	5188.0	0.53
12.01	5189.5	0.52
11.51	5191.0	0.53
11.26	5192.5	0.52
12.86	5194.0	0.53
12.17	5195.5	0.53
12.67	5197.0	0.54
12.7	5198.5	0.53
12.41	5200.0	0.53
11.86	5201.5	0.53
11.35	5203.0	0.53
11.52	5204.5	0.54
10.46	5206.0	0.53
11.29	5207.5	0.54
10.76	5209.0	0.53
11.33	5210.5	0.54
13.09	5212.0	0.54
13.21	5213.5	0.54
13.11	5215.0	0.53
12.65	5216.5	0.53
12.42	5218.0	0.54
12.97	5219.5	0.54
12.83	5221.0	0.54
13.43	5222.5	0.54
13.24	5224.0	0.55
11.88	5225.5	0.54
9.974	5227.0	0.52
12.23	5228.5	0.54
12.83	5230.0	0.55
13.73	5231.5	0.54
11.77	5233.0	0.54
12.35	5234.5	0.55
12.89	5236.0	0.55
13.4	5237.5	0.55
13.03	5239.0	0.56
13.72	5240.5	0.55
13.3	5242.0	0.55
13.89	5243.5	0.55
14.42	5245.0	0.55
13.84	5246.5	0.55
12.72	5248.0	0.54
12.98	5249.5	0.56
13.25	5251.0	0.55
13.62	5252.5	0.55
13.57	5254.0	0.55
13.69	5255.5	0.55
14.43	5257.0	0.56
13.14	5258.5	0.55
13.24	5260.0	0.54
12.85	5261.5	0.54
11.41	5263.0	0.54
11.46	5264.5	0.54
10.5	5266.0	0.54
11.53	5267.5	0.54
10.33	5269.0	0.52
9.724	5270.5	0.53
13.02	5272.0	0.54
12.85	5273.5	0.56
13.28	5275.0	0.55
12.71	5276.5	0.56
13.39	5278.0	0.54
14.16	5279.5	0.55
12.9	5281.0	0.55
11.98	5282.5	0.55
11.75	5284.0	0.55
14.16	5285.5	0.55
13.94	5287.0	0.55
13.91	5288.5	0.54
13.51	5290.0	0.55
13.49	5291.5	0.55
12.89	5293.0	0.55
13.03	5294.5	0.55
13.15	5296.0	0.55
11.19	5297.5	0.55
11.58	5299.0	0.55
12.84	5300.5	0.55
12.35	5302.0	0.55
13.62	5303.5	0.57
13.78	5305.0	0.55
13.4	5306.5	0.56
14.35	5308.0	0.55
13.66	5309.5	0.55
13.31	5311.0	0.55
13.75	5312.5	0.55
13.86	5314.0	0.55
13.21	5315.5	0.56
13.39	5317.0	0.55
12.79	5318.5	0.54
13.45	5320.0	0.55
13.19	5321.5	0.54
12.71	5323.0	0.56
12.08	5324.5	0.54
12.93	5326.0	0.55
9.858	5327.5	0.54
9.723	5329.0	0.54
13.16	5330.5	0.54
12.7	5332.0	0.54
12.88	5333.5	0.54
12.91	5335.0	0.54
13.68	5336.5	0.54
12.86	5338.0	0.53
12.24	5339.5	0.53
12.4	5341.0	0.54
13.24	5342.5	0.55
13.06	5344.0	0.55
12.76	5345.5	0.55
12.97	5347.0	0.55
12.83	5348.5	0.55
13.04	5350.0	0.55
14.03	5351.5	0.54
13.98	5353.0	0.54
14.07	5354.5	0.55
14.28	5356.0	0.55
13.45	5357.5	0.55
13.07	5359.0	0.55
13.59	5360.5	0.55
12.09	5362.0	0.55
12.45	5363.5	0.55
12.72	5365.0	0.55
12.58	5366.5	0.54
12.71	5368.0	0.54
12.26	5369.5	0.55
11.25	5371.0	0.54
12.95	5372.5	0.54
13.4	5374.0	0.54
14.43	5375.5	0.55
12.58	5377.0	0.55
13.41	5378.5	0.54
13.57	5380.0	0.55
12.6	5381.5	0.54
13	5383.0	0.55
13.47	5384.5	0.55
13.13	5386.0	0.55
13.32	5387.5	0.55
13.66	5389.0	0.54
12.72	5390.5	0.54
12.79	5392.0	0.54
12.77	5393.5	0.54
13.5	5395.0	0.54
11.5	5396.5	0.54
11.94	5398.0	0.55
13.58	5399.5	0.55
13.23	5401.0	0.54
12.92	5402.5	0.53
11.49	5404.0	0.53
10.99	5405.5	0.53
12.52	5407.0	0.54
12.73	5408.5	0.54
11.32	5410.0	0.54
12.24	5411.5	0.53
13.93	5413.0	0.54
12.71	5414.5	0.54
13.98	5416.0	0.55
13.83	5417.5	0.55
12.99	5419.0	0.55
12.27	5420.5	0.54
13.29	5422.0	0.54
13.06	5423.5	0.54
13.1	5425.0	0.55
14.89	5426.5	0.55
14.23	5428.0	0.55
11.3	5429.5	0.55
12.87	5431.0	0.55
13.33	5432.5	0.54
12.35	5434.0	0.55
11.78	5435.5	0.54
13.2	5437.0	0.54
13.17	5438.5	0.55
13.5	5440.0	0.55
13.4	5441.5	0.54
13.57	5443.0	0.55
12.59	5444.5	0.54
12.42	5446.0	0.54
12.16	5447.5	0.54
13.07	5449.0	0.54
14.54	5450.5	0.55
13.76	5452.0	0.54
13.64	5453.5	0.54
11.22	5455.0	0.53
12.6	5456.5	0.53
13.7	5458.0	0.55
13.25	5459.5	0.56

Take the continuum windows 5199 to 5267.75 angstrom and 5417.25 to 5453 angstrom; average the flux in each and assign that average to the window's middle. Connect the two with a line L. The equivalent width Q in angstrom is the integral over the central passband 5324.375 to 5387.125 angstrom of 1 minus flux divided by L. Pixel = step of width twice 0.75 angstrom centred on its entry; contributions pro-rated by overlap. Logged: 0.2 angstrom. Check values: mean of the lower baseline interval 12.6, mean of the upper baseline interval 13.1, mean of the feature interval 12.9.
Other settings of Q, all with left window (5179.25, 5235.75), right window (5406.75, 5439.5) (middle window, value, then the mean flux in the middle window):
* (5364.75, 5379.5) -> -0.19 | 12.8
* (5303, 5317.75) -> -1.57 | 13.6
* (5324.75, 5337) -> 0.24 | 12.2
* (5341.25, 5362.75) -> -1.26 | 13.3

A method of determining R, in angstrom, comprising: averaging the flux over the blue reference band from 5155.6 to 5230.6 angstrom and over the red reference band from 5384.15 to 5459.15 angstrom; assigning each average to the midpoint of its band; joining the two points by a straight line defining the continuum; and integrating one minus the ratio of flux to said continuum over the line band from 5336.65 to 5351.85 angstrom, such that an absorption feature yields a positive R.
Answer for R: -0.7 angstrom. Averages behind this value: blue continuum 11.4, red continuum 12.9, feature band 12.9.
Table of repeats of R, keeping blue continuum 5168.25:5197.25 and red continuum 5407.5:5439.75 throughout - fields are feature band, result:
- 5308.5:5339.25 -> -2.41 angstrom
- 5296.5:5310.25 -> -1.56 angstrom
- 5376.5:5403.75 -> -0.75 angstrom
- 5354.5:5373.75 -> -0.82 angstrom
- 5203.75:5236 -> -4.57 angstrom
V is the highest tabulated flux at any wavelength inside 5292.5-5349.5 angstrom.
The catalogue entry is 14.35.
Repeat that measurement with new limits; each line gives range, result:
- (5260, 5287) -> 14.16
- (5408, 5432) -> 14.89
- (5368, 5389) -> 14.43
